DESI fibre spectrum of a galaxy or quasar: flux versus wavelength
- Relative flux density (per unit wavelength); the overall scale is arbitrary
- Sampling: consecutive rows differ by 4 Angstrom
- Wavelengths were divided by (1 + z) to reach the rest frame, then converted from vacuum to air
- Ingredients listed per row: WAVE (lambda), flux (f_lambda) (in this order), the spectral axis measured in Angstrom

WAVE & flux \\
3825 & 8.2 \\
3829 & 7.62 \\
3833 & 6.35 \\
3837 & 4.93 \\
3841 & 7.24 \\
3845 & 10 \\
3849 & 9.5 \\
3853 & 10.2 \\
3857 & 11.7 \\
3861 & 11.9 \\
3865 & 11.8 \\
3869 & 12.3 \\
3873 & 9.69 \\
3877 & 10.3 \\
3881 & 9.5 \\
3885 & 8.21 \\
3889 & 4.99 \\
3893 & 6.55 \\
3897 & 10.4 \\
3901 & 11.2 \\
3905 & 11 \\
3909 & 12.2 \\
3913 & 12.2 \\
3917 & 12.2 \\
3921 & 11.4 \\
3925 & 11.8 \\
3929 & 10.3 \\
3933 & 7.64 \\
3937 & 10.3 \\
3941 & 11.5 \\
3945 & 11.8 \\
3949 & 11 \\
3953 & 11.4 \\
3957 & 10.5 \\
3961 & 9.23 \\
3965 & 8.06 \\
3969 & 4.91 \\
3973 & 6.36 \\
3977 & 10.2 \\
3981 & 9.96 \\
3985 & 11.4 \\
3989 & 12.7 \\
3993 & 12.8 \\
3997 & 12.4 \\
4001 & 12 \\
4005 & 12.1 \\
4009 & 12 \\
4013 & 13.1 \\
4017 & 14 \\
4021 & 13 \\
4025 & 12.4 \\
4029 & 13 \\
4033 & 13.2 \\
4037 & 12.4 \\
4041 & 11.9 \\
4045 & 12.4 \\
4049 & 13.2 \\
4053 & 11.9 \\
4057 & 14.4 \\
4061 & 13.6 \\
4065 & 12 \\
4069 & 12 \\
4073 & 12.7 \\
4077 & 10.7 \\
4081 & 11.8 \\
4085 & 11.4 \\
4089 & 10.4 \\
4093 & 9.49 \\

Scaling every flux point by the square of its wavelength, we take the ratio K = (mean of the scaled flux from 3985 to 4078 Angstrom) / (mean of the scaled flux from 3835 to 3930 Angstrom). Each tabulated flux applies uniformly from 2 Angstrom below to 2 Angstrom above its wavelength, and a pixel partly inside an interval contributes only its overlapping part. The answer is 1.3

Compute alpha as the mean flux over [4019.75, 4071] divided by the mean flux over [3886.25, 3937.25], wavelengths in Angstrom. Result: 1.26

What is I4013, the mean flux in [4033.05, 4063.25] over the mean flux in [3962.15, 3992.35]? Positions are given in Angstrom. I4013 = 1.39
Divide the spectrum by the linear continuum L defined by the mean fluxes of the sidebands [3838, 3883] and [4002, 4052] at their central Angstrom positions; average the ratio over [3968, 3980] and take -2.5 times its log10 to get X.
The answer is 0.49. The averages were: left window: 10.3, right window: 12.7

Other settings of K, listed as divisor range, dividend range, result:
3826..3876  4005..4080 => 1.47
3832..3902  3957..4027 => 1.26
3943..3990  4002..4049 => 1.34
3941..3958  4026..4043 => 1.17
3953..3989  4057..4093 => 1.36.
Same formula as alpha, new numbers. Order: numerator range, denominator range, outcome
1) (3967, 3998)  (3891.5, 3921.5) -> 0.92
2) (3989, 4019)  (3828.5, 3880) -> 1.32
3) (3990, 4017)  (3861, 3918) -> 1.23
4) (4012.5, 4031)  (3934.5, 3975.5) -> 1.38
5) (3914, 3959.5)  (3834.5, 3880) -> 1.10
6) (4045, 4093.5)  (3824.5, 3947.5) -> 1.22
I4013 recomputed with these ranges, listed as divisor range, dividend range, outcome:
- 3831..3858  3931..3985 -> 1.13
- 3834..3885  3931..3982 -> 0.96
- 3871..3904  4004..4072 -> 1.43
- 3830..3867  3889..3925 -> 1.15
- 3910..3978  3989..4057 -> 1.26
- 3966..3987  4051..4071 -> 1.50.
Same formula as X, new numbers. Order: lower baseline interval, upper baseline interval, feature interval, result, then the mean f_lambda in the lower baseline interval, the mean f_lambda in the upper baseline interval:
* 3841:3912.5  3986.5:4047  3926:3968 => 0.13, 10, 12.6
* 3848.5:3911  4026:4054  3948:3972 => 0.25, 10.1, 12.6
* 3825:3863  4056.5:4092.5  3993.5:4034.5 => -0.15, 8.79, 11.9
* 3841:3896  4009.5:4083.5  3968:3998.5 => 0.14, 9.66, 12.6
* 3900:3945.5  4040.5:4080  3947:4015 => 0.11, 11.1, 12.5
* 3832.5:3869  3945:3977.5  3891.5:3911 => -0.11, 9.58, 9.08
